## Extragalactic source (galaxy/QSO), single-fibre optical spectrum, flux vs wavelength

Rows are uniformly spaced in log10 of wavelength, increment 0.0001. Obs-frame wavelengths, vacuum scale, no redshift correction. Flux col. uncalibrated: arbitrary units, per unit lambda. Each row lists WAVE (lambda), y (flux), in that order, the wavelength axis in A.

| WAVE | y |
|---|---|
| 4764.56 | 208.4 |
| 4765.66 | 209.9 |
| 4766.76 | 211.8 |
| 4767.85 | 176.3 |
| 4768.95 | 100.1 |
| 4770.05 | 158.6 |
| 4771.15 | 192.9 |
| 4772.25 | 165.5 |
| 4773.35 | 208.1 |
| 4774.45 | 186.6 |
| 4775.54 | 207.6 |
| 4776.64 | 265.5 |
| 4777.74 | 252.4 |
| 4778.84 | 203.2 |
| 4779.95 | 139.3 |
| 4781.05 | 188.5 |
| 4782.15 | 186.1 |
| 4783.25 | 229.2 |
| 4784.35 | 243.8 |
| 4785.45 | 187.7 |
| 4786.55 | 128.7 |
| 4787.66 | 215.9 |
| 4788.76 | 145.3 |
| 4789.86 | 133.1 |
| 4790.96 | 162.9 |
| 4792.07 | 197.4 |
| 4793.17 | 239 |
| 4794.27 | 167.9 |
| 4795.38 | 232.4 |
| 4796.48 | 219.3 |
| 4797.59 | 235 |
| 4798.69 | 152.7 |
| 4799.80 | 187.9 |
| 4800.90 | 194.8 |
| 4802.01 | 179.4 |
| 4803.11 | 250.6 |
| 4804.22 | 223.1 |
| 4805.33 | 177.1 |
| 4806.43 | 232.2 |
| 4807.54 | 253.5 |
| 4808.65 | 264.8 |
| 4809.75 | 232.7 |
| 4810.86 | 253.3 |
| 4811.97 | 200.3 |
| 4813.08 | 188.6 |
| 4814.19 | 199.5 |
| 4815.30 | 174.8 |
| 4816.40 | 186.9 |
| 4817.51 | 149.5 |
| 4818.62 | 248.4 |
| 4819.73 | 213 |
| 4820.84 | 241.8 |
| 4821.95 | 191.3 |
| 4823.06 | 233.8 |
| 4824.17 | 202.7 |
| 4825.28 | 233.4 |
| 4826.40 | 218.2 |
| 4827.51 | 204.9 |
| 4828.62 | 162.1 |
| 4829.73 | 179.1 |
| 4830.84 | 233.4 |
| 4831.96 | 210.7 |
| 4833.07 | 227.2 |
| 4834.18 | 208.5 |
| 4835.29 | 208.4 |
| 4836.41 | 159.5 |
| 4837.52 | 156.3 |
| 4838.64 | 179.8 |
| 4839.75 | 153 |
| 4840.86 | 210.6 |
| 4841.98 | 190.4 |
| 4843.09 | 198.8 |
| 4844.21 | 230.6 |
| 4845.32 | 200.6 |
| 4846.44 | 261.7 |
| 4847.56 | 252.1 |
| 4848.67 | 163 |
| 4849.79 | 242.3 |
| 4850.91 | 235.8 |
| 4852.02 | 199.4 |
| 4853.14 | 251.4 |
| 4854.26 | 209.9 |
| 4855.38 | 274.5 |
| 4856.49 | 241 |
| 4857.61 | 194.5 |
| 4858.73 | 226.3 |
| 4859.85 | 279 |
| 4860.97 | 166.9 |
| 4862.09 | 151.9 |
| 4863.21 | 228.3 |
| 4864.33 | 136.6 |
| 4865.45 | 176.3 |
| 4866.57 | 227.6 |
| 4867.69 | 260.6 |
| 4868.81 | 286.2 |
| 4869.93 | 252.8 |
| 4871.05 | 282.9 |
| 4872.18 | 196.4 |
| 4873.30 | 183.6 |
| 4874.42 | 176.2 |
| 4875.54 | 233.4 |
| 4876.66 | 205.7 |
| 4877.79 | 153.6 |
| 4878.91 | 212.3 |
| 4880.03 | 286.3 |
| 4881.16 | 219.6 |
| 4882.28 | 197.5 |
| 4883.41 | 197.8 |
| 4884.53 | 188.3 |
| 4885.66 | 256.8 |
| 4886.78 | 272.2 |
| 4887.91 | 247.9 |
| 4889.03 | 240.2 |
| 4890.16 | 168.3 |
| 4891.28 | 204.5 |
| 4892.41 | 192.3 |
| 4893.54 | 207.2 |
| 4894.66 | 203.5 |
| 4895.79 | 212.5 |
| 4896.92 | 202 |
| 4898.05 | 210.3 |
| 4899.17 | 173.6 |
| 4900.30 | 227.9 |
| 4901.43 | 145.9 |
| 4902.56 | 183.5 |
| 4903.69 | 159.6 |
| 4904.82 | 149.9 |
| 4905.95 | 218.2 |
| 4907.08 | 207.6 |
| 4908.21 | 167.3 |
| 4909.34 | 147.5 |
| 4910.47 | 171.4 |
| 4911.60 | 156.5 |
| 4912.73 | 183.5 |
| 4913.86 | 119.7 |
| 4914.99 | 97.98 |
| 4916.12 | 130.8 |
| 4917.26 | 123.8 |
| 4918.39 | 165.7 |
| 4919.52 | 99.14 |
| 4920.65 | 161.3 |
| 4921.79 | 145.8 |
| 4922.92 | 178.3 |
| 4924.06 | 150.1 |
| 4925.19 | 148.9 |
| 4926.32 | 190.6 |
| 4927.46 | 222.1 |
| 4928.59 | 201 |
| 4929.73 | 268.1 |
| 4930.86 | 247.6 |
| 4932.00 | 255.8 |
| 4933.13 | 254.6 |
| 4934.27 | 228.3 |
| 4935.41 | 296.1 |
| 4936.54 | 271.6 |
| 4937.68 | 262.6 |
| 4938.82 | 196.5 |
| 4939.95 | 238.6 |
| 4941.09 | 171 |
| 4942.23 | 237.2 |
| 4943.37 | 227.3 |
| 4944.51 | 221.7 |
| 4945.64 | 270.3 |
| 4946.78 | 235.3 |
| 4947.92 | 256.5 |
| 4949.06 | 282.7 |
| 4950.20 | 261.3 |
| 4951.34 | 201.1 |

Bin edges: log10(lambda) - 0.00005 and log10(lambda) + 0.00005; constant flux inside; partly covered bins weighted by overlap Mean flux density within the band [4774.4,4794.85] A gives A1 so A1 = 194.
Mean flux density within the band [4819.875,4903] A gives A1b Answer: 211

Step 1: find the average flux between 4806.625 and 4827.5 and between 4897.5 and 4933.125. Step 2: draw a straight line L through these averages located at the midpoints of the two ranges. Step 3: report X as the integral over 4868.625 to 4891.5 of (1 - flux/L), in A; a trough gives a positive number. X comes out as -3.7 A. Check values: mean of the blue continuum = 216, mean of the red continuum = 176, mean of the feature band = 221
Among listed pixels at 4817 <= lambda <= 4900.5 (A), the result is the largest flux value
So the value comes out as 286.3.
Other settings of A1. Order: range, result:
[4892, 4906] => 190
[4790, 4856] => 209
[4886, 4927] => 177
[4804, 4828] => 215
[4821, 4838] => 203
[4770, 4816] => 202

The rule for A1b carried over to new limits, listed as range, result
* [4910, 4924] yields 144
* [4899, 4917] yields 164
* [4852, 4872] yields 225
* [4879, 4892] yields 225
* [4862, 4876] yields 217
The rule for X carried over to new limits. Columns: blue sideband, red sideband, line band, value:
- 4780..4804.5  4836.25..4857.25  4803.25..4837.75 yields -1.10 A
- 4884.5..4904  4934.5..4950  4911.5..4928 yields 5.48 A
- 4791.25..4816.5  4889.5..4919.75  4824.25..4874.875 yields -4.91 A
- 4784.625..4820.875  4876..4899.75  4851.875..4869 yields -0.79 A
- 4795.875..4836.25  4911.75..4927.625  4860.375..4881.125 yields -4.04 A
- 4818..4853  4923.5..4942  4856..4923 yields 6.96 A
